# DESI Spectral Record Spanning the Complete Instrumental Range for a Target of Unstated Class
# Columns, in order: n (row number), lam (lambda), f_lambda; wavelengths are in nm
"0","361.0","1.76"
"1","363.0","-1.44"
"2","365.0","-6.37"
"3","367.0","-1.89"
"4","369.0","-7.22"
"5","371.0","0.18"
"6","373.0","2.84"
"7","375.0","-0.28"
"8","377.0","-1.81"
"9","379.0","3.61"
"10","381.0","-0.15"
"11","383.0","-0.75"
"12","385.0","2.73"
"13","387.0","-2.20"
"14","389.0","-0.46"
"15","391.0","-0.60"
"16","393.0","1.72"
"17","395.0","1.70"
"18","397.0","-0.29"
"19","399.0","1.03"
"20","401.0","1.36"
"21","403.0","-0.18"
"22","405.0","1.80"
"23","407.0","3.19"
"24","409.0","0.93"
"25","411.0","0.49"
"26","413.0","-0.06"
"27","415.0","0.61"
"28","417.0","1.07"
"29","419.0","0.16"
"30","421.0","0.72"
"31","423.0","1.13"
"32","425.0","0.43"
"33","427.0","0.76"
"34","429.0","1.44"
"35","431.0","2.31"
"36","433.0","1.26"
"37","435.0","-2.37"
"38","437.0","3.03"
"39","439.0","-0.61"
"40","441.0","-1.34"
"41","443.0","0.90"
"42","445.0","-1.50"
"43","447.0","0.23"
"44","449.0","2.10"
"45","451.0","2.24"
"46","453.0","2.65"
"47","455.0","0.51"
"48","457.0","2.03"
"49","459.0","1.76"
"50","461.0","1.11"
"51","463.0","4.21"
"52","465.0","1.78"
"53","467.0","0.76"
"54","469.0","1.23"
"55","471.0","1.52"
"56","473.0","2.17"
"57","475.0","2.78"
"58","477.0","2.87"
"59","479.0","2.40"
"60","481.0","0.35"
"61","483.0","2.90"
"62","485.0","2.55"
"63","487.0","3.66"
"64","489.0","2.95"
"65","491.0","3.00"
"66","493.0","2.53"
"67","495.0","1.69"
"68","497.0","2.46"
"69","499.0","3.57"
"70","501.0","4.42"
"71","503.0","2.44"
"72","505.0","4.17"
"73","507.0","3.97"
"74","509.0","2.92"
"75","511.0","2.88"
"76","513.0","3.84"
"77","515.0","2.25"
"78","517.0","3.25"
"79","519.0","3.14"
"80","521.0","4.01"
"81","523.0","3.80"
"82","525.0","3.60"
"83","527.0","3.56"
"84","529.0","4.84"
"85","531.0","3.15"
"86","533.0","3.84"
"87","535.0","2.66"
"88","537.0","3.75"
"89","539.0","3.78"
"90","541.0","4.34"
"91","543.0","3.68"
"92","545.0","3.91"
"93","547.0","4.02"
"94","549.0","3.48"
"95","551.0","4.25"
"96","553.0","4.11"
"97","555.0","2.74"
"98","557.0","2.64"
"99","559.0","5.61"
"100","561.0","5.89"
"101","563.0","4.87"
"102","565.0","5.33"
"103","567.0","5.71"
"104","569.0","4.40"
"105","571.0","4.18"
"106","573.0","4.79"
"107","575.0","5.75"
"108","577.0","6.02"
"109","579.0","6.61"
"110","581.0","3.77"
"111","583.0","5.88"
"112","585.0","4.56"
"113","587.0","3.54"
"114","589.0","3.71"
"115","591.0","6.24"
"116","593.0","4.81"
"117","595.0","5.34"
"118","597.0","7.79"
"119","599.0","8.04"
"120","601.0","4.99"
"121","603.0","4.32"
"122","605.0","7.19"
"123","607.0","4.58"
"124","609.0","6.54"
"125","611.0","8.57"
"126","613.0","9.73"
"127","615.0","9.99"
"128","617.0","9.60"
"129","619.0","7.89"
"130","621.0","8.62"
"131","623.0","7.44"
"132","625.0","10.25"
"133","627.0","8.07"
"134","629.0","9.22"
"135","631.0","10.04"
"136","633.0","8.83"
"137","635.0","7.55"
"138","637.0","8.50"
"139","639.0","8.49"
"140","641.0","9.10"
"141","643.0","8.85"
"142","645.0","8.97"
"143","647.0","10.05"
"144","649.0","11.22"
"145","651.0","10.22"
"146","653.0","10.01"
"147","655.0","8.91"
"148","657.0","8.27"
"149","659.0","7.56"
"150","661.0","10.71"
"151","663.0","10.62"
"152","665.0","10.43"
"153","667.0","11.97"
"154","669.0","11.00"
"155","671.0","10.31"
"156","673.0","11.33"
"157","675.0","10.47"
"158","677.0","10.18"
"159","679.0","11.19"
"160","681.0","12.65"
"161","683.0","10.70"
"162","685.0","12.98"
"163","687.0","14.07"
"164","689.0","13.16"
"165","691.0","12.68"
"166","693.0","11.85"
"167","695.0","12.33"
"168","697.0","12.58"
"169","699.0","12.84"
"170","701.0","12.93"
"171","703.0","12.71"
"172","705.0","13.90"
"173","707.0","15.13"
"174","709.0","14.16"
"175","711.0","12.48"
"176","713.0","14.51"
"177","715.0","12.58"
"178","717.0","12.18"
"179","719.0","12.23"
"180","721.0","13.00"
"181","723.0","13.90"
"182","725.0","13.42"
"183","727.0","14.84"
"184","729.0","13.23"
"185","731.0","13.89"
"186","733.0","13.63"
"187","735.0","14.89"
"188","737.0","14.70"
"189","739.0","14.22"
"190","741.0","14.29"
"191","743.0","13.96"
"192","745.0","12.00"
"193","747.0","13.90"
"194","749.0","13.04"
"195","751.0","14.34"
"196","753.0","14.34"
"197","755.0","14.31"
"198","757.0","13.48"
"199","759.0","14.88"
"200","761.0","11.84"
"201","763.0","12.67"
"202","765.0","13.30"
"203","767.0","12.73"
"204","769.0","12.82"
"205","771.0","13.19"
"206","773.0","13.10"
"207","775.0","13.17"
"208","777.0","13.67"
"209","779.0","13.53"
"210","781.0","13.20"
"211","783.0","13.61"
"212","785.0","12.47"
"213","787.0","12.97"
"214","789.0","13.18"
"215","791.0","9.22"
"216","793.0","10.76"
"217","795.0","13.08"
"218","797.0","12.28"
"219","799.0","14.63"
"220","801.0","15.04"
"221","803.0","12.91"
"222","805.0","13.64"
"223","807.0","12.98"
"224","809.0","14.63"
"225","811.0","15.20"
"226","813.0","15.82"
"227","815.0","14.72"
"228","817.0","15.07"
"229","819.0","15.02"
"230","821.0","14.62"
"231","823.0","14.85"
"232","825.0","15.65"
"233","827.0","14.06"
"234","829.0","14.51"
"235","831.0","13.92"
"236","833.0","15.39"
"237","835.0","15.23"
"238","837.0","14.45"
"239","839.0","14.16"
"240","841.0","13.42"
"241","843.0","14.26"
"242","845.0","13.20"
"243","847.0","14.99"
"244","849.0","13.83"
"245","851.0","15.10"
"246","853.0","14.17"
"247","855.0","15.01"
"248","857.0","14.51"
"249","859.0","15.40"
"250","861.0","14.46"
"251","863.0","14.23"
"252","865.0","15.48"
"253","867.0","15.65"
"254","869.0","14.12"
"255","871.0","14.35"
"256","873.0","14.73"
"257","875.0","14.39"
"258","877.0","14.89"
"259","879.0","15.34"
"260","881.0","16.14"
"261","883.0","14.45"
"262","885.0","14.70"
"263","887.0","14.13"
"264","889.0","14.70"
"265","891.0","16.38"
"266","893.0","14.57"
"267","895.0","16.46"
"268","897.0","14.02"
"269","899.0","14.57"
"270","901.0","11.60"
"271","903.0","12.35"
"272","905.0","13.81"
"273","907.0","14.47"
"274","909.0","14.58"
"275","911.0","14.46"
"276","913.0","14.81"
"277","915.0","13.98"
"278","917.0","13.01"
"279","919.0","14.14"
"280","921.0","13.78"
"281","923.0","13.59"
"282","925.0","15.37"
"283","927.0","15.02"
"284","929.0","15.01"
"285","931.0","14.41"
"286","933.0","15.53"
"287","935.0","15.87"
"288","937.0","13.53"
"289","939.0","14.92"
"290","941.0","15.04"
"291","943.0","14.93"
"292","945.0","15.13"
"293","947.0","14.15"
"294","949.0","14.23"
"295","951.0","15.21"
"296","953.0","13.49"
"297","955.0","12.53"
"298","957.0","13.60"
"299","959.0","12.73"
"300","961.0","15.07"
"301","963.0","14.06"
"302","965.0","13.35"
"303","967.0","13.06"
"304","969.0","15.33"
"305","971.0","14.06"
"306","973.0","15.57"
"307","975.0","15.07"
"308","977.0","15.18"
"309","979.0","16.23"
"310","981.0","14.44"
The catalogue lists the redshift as 0.53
